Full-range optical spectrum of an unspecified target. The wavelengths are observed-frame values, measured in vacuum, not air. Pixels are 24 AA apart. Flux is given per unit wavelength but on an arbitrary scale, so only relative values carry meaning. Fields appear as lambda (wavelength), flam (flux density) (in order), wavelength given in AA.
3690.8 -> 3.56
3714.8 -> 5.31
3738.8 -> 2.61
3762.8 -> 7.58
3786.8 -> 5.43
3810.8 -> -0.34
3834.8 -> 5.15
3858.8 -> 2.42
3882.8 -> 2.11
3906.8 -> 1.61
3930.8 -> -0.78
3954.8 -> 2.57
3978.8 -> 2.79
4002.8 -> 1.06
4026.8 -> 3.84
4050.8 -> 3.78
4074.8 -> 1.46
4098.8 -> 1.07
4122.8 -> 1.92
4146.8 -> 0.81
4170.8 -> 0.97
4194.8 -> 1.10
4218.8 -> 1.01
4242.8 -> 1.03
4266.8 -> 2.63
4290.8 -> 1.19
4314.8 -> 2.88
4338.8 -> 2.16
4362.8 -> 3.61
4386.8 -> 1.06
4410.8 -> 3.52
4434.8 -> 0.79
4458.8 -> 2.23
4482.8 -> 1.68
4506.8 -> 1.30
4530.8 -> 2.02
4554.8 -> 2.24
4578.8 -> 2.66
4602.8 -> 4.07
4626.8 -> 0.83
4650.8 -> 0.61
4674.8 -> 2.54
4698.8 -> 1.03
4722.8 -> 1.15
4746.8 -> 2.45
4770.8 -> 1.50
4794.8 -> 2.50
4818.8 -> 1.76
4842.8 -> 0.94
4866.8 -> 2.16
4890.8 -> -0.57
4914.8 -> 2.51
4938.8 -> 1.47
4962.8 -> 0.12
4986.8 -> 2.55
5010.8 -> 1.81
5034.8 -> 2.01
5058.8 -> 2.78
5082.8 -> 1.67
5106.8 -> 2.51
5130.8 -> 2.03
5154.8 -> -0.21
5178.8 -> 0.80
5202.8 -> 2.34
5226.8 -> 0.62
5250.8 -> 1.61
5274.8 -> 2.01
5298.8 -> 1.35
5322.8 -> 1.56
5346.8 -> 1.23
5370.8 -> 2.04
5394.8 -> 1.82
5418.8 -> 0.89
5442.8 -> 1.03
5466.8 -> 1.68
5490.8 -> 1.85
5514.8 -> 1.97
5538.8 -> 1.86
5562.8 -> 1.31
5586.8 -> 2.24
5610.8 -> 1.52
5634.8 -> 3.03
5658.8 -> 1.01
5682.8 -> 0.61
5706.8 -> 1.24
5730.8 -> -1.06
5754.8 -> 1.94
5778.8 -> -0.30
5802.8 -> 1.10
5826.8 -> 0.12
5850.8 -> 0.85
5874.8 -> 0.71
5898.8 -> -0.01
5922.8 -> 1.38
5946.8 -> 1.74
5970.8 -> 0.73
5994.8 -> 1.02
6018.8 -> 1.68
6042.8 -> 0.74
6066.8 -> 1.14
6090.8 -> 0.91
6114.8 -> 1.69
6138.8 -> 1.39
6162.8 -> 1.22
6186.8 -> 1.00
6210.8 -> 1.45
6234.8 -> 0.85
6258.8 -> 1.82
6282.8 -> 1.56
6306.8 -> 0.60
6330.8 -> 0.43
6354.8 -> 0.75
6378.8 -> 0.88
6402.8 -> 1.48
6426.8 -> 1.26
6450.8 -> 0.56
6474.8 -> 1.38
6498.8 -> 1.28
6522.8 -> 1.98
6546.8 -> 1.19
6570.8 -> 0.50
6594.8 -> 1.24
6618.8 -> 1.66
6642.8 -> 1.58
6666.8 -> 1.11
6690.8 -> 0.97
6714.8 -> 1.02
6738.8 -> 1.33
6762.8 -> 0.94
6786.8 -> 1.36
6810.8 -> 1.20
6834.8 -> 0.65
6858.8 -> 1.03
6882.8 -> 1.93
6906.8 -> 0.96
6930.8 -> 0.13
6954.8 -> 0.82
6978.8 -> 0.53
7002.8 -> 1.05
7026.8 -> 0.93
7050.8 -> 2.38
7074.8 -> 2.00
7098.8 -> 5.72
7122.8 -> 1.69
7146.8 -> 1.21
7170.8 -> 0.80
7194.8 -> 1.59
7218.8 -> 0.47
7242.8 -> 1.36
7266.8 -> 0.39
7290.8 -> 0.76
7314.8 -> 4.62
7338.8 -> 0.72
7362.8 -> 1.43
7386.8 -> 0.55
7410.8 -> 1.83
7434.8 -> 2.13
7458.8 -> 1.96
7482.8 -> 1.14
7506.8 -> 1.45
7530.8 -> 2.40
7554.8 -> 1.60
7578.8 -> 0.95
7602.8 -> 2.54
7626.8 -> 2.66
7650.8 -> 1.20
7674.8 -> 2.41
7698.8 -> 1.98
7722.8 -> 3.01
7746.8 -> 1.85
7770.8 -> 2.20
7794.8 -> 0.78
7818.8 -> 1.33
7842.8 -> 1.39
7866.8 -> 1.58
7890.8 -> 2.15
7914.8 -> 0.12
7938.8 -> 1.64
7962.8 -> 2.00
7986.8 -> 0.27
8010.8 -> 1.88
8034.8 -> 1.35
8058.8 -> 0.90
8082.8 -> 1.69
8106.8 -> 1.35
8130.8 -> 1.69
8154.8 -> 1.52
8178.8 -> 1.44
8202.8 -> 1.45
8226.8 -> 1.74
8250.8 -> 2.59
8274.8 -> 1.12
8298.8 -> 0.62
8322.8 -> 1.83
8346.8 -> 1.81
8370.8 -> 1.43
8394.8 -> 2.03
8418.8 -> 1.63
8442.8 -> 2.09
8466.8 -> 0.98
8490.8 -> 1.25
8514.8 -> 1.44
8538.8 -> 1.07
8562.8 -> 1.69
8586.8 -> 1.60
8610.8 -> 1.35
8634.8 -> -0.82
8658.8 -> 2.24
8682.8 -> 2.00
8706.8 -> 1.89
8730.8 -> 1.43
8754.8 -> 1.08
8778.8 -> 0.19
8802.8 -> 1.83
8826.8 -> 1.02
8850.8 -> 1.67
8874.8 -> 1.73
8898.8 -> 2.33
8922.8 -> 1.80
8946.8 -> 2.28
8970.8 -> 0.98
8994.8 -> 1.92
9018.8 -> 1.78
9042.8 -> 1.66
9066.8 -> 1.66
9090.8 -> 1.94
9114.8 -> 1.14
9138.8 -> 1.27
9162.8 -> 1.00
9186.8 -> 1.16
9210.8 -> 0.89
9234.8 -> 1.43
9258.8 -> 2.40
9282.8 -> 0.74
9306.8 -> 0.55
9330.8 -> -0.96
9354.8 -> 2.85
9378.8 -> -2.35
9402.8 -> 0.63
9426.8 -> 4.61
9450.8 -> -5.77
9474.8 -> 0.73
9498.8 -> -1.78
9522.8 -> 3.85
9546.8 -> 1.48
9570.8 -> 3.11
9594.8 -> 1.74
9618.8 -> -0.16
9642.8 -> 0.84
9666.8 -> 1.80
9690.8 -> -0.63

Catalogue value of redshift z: 0.902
